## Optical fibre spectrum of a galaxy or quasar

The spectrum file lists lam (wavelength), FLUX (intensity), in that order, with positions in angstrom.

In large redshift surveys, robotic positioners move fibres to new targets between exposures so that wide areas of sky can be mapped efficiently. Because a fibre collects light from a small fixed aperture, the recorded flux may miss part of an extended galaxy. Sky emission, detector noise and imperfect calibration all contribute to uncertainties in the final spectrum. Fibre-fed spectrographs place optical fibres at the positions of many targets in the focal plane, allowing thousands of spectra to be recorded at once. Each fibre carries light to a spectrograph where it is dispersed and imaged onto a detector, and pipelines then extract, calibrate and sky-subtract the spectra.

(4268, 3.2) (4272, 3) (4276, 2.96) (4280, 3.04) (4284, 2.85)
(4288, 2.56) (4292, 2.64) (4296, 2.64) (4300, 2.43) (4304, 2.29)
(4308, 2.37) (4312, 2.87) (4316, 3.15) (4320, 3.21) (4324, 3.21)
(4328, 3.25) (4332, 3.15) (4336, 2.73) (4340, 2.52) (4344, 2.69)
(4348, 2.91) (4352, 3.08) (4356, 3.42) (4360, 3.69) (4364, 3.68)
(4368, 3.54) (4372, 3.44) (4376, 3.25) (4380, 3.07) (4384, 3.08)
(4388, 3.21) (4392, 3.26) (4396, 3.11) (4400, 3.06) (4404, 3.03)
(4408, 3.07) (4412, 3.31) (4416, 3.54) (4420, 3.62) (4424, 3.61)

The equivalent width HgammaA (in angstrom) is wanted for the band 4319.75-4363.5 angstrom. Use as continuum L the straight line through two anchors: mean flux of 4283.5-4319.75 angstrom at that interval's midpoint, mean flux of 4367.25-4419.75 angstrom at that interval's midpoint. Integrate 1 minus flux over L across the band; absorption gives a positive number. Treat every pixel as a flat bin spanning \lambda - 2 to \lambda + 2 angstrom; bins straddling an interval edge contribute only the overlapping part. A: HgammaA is -2.72 angstrom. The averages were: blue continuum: 2.66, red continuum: 3.23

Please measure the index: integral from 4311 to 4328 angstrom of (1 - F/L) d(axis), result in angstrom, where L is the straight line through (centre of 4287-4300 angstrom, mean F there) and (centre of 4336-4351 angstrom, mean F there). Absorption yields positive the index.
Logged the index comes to -3.0 angstrom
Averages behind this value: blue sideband 2.59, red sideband 2.73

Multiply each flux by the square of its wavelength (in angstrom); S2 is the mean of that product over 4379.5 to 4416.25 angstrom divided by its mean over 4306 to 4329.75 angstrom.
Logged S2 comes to 1.09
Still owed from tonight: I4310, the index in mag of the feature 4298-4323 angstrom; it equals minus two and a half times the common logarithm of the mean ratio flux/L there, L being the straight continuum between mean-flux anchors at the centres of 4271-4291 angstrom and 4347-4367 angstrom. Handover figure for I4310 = 0.12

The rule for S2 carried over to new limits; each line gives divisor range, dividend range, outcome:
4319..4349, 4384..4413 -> 1.10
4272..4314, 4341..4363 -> 1.21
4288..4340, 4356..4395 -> 1.23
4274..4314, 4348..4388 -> 1.29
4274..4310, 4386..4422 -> 1.29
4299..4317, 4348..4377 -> 1.34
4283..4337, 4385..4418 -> 1.18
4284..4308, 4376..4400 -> 1.30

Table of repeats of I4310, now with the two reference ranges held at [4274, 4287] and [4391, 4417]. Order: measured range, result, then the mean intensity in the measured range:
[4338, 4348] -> 0.147 mag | 2.67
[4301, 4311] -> 0.236 mag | 2.39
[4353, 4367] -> -0.153 mag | 3.56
